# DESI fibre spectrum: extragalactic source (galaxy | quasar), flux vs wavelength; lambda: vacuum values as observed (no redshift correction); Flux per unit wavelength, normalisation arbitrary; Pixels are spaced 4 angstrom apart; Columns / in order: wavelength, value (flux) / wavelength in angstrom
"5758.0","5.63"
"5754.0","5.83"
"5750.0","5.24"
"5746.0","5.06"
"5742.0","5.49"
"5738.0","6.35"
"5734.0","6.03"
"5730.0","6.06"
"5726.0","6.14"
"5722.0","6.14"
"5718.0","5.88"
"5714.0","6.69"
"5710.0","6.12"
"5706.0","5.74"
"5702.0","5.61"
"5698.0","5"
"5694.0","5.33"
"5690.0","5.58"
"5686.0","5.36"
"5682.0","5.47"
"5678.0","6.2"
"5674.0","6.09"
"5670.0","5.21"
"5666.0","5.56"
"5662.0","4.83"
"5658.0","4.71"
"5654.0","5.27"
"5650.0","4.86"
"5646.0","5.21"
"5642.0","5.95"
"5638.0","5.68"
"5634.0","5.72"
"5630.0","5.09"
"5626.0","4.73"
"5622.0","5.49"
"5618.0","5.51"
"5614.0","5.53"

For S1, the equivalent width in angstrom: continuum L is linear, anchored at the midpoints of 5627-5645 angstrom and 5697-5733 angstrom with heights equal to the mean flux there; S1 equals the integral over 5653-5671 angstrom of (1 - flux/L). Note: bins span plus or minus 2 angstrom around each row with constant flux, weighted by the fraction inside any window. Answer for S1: 1.8 angstrom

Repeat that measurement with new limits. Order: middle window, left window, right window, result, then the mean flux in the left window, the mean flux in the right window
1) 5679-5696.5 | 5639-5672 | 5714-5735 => 0.5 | 5.21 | 6.11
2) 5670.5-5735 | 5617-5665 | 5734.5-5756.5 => -4.1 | 5.26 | 5.62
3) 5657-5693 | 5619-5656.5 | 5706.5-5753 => 0.7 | 5.33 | 5.92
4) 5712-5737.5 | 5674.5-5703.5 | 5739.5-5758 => -3.2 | 5.54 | 5.45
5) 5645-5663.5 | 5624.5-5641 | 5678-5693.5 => 1.6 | 5.36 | 5.55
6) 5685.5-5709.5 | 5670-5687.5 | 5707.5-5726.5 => 1.9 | 5.73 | 6.19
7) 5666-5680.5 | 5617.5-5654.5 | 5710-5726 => -0.1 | 5.35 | 6.21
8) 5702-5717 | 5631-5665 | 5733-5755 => -1.6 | 5.28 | 5.64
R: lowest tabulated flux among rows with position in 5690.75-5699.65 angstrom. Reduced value 5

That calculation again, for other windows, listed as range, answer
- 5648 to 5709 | 4.71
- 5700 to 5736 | 5.61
